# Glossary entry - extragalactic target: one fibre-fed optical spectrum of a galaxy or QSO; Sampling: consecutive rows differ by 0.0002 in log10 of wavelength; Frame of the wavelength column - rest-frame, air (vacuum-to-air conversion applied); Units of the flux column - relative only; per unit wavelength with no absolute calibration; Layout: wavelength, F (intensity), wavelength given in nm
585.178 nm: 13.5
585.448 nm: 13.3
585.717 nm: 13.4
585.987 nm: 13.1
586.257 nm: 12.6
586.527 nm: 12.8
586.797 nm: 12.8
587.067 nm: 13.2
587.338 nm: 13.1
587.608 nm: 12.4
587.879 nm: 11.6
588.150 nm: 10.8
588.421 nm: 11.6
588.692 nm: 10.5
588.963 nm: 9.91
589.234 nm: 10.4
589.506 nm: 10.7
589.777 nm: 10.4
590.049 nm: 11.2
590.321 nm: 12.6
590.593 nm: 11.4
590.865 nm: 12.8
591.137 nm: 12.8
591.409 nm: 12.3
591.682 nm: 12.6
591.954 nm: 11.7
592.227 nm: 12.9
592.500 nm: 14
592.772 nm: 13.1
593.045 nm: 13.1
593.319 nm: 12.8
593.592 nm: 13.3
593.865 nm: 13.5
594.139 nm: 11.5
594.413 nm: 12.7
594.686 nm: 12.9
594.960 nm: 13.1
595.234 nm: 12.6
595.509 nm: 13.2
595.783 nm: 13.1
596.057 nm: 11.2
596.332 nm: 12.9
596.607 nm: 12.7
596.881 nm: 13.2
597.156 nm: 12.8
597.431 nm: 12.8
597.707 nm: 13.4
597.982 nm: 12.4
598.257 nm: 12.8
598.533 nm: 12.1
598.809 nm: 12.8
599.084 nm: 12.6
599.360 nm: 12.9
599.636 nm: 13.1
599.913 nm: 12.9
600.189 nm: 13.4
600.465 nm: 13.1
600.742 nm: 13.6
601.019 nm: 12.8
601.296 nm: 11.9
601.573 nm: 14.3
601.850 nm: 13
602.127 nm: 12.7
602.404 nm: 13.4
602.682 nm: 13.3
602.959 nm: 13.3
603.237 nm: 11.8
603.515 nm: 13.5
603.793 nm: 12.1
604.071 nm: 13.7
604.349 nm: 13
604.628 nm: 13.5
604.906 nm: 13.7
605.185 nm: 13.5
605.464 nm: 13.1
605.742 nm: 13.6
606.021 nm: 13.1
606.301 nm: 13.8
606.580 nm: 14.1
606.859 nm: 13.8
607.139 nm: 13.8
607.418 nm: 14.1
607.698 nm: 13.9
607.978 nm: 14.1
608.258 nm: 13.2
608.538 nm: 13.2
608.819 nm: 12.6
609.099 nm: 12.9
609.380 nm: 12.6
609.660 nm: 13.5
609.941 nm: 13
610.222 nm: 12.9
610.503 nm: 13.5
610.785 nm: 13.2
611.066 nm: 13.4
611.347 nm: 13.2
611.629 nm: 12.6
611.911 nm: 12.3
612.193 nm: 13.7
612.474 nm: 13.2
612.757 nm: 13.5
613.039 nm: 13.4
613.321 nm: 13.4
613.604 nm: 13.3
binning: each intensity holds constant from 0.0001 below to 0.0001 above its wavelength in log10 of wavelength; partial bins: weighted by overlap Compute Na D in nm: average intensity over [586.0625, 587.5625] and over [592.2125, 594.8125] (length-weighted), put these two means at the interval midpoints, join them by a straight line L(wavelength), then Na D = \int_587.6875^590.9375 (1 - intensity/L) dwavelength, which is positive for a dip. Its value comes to 0.45 nm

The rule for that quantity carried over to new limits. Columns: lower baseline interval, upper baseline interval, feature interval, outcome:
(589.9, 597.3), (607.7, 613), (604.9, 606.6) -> -0.062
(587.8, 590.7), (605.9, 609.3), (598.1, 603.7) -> -0.157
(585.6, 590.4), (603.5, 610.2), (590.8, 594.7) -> -0.186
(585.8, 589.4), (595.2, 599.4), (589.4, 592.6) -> 0.024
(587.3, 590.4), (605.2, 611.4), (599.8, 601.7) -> -0.091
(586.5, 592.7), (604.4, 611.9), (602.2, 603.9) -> 0.007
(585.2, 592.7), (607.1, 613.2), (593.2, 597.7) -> -0.111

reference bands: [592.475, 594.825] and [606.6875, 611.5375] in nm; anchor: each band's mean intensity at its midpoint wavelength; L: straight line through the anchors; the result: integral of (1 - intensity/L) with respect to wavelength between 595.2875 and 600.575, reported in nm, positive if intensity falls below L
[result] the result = 0.10 nm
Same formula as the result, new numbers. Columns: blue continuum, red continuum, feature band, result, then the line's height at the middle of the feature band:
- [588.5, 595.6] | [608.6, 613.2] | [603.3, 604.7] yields -0.032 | 12.8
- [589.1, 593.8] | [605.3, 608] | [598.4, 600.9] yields 0.021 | 13.1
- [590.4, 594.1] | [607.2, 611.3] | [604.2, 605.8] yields -0.027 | 13.2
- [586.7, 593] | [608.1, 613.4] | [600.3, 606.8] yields -0.255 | 12.7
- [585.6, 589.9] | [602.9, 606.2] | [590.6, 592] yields -0.033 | 12.1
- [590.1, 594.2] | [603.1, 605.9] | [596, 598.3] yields 0.025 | 12.9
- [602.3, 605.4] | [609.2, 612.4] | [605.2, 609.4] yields -0.117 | 13.1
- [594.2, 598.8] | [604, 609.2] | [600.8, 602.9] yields 0.009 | 13.1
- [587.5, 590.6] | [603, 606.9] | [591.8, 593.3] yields -0.176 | 11.6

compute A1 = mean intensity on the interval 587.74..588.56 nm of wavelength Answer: 11.3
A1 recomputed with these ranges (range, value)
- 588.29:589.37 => 10.6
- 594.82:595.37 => 12.9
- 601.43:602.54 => 13.4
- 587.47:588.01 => 12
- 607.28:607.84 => 14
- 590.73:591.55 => 12.6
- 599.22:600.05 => 13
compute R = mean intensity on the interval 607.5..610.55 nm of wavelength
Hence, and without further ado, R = 13.2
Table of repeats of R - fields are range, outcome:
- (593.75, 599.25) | 12.7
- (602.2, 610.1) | 13.3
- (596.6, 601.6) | 12.9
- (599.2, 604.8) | 13.1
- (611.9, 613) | 13.3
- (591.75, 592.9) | 12.9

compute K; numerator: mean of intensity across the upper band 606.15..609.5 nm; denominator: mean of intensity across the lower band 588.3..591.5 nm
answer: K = 1.19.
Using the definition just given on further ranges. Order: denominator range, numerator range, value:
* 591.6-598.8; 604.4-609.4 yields 1.05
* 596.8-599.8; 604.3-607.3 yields 1.06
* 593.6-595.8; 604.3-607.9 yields 1.06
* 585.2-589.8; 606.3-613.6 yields 1.11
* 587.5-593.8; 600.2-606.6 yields 1.10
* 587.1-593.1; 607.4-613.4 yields 1.11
